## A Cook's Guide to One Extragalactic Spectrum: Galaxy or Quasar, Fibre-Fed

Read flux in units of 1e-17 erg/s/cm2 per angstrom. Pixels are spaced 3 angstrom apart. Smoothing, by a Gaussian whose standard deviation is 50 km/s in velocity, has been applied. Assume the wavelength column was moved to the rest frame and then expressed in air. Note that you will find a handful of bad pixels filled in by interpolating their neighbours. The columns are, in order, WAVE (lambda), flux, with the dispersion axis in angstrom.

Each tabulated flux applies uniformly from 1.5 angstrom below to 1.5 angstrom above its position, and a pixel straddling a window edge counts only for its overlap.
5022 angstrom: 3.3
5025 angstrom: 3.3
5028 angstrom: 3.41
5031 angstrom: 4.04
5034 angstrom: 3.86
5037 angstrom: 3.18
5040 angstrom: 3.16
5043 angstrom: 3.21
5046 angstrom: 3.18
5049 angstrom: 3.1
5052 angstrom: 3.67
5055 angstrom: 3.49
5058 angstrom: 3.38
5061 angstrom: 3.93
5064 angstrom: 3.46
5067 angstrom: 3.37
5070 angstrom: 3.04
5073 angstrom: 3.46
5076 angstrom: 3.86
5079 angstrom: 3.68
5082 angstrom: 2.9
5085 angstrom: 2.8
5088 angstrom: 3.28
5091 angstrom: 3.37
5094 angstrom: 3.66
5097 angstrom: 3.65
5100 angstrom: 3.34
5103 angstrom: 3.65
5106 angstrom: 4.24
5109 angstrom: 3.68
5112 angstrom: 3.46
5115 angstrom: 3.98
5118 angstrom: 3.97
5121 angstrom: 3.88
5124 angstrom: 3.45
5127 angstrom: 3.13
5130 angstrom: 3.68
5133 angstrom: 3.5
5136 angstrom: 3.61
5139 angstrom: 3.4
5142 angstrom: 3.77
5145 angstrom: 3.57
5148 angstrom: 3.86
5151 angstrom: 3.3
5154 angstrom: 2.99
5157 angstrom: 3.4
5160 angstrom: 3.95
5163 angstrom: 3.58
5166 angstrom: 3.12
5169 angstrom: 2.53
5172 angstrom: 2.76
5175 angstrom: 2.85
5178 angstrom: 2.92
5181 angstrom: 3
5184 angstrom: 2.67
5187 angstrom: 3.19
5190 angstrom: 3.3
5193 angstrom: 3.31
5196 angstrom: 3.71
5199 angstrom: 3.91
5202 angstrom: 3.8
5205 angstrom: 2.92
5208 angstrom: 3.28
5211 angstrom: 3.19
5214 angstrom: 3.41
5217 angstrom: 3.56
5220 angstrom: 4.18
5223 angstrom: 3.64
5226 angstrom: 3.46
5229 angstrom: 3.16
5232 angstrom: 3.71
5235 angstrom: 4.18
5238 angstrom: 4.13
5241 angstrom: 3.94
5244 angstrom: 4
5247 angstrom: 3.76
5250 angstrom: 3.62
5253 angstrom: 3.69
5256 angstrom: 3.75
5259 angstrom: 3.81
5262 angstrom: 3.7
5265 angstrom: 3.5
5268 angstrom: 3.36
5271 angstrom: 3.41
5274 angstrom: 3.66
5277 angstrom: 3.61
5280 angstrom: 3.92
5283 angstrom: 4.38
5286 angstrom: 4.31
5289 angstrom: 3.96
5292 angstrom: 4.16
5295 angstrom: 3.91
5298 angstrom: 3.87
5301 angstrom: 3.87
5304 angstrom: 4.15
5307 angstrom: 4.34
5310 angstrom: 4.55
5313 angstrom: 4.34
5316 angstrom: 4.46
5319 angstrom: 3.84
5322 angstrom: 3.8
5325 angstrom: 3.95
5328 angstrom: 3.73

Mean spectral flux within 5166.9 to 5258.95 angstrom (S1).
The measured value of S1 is 3.45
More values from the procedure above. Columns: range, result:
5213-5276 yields 3.7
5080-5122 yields 3.56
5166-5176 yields 2.77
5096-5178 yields 3.48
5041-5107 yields 3.43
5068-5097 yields 3.36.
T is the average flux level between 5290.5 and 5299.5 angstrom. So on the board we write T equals 3.98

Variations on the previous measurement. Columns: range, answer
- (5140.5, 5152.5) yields 3.62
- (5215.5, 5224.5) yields 3.79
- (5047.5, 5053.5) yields 3.39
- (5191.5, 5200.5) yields 3.64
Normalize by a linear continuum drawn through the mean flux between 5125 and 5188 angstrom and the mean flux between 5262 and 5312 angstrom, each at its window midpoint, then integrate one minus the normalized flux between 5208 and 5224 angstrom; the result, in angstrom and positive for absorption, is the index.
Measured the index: 0.1 angstrom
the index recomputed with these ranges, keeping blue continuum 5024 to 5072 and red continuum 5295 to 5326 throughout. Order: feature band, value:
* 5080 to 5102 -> 1.5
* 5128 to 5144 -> 0.3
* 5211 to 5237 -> 1.6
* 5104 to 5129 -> -0.8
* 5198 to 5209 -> 1.0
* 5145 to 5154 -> 0.5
